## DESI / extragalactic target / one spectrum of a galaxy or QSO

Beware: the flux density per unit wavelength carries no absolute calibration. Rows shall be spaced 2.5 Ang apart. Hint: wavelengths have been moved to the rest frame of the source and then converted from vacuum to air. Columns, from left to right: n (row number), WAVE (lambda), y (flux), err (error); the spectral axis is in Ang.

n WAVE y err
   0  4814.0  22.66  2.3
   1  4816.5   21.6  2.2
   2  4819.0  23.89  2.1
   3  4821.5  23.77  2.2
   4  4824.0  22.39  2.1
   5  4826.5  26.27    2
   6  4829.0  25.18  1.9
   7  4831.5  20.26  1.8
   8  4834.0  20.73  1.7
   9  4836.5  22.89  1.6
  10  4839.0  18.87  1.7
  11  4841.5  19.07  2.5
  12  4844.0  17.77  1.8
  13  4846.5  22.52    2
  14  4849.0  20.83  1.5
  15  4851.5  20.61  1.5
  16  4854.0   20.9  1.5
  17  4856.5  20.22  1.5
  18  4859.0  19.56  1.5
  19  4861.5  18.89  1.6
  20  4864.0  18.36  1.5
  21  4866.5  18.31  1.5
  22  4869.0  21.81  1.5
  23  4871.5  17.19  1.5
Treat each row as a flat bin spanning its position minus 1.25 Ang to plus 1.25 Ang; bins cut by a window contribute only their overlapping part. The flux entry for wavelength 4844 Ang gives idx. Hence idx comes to 17.77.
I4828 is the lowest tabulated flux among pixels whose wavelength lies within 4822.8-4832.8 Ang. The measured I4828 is 20.26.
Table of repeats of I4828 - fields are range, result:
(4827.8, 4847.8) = 17.77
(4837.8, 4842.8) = 18.87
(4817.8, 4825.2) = 22.39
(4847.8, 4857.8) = 20.22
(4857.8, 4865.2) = 18.36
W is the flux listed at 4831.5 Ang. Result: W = 20.26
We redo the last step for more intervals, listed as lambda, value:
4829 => 25.18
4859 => 19.56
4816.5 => 21.6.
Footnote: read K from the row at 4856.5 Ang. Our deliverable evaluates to 20.22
